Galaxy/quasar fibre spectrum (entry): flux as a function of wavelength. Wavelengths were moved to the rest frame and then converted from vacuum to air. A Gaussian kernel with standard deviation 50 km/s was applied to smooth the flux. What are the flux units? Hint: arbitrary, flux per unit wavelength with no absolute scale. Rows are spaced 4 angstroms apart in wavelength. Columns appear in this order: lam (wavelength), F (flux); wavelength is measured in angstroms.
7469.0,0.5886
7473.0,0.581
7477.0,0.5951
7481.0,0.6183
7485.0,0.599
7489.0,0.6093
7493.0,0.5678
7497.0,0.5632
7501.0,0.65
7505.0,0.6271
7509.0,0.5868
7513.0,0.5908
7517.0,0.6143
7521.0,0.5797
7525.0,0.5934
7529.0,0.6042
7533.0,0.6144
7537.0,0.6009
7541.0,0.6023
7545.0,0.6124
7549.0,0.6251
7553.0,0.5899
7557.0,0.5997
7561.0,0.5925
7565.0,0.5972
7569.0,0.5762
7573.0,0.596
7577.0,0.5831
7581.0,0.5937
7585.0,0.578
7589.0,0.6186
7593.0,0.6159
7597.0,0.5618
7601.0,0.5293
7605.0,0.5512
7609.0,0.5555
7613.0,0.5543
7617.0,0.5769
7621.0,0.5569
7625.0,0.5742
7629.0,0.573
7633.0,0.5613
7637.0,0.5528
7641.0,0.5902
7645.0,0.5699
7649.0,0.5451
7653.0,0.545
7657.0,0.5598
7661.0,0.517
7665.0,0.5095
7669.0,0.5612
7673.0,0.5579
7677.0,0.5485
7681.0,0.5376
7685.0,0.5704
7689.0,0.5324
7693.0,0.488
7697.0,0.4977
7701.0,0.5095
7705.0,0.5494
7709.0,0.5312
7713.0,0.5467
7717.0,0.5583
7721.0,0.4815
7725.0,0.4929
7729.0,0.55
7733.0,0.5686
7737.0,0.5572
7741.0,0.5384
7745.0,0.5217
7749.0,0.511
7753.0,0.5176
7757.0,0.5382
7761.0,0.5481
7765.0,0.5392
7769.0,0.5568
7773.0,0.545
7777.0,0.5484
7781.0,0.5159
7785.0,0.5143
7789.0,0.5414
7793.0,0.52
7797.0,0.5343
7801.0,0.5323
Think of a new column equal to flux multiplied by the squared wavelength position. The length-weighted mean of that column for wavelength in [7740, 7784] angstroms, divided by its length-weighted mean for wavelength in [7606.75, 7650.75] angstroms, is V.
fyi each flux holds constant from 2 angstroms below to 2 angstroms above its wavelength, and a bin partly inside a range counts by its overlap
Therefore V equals 1.0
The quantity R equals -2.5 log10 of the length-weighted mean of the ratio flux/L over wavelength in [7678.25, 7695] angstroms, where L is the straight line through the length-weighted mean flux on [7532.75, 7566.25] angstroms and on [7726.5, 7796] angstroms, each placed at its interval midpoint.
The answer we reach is 0.05 mag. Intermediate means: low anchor 0.603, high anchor 0.537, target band 0.533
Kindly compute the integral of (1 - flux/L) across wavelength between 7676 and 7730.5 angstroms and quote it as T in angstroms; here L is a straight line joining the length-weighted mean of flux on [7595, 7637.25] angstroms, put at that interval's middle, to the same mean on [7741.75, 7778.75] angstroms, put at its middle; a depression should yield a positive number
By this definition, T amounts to 1.8 angstroms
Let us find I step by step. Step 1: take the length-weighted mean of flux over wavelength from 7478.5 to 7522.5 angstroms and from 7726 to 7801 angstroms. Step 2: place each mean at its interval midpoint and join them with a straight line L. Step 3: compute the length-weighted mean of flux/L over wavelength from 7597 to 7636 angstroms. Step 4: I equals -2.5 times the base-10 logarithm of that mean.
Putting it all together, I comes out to 0.03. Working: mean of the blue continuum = 0.601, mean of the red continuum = 0.536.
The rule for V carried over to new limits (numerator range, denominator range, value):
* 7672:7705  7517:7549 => 0.92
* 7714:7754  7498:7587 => 0.93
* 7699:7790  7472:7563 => 0.94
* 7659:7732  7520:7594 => 0.92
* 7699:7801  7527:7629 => 0.95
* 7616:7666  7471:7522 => 0.97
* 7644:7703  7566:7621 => 0.95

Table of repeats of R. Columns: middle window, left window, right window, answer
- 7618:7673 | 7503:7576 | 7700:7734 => 0.007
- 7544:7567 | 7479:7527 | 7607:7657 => -0.032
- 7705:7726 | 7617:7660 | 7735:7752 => 0.028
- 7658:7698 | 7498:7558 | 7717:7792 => 0.048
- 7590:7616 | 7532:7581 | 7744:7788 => 0.038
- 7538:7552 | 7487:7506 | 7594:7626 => -0.049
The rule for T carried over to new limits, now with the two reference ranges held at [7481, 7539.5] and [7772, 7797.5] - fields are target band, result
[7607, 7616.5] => 0.3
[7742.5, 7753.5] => 0.5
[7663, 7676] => 0.4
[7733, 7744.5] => -0.1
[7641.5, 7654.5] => 0.2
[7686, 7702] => 1.2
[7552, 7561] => -0.1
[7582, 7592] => -0.3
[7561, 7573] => -0.1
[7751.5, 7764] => 0.0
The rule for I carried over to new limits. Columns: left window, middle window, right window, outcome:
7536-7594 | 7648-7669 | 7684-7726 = 0.022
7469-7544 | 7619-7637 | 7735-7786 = 0.008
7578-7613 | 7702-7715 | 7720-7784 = 0.010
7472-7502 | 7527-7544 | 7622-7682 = -0.040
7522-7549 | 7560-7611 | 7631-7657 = 0.008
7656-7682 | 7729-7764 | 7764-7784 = 0.004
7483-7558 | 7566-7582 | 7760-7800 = 0.001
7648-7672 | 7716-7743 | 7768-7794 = 0.005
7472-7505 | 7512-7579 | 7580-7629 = -0.022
